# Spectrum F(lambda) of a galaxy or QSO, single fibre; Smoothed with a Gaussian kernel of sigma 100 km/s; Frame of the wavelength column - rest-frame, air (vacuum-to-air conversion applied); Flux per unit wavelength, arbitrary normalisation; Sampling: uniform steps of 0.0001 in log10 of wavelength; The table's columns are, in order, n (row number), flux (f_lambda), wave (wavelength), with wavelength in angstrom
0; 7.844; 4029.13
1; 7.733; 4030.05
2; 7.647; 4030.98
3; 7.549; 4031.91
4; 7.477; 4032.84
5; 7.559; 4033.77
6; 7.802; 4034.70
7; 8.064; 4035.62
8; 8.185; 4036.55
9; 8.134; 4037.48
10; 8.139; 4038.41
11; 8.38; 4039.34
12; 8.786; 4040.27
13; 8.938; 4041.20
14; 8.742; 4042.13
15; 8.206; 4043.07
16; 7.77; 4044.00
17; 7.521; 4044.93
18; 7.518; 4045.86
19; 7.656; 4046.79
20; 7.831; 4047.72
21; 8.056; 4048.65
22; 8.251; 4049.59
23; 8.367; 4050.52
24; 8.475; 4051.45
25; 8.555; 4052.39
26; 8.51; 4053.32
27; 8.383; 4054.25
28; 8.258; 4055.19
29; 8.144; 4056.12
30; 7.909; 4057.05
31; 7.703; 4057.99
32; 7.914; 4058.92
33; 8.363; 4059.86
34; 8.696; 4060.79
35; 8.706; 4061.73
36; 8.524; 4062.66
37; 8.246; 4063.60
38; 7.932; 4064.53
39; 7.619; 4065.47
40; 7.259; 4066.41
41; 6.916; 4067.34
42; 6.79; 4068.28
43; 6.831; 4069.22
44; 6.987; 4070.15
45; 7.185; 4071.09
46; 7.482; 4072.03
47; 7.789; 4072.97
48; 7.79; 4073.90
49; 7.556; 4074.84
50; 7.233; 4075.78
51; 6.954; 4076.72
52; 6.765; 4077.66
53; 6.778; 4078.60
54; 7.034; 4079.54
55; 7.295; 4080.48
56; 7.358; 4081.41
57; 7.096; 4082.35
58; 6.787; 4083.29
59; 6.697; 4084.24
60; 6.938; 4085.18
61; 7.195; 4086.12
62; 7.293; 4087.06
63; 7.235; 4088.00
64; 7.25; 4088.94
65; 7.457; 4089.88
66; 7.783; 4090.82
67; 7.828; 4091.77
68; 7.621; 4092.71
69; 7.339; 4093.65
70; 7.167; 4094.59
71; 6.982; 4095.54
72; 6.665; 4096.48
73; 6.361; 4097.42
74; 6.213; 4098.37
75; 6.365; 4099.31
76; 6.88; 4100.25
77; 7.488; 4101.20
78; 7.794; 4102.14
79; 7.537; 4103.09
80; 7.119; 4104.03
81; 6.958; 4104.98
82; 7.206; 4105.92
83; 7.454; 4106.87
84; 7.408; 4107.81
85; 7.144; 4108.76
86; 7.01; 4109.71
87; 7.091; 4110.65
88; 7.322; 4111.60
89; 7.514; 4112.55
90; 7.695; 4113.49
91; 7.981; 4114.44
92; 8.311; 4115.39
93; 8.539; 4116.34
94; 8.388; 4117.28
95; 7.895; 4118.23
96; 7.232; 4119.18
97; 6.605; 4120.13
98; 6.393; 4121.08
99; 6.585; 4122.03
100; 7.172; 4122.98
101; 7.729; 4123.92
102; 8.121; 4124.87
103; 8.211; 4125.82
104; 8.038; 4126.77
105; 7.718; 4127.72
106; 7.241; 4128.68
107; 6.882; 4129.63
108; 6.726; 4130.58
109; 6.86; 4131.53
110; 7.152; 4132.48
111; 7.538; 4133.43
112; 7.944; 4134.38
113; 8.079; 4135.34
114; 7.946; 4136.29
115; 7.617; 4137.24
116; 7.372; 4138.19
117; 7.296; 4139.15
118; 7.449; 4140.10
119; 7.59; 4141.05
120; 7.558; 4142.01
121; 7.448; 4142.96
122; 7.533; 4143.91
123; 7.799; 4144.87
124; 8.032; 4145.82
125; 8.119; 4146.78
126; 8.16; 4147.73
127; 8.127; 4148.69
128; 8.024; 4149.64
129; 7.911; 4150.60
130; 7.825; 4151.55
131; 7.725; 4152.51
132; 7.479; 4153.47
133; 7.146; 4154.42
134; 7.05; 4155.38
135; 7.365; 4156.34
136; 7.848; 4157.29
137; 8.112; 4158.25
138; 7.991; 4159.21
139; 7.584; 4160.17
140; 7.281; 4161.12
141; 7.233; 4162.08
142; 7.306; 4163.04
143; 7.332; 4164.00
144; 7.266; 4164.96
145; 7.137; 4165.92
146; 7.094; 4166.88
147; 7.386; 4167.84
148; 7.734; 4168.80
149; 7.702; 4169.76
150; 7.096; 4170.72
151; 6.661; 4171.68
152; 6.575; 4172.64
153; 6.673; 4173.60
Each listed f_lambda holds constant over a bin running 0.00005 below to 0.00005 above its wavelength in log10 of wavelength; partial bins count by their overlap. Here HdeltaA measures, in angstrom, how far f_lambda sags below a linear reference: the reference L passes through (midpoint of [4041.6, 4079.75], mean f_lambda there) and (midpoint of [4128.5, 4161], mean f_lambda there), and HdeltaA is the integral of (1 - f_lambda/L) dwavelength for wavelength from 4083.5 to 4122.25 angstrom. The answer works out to 2.2 angstrom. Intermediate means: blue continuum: 7.79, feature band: 7.27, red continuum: 7.61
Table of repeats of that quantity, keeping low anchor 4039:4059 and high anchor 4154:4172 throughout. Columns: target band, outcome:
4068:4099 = 3.1 angstrom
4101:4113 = 0.7 angstrom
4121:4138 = 0.3 angstrom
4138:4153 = -0.5 angstrom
